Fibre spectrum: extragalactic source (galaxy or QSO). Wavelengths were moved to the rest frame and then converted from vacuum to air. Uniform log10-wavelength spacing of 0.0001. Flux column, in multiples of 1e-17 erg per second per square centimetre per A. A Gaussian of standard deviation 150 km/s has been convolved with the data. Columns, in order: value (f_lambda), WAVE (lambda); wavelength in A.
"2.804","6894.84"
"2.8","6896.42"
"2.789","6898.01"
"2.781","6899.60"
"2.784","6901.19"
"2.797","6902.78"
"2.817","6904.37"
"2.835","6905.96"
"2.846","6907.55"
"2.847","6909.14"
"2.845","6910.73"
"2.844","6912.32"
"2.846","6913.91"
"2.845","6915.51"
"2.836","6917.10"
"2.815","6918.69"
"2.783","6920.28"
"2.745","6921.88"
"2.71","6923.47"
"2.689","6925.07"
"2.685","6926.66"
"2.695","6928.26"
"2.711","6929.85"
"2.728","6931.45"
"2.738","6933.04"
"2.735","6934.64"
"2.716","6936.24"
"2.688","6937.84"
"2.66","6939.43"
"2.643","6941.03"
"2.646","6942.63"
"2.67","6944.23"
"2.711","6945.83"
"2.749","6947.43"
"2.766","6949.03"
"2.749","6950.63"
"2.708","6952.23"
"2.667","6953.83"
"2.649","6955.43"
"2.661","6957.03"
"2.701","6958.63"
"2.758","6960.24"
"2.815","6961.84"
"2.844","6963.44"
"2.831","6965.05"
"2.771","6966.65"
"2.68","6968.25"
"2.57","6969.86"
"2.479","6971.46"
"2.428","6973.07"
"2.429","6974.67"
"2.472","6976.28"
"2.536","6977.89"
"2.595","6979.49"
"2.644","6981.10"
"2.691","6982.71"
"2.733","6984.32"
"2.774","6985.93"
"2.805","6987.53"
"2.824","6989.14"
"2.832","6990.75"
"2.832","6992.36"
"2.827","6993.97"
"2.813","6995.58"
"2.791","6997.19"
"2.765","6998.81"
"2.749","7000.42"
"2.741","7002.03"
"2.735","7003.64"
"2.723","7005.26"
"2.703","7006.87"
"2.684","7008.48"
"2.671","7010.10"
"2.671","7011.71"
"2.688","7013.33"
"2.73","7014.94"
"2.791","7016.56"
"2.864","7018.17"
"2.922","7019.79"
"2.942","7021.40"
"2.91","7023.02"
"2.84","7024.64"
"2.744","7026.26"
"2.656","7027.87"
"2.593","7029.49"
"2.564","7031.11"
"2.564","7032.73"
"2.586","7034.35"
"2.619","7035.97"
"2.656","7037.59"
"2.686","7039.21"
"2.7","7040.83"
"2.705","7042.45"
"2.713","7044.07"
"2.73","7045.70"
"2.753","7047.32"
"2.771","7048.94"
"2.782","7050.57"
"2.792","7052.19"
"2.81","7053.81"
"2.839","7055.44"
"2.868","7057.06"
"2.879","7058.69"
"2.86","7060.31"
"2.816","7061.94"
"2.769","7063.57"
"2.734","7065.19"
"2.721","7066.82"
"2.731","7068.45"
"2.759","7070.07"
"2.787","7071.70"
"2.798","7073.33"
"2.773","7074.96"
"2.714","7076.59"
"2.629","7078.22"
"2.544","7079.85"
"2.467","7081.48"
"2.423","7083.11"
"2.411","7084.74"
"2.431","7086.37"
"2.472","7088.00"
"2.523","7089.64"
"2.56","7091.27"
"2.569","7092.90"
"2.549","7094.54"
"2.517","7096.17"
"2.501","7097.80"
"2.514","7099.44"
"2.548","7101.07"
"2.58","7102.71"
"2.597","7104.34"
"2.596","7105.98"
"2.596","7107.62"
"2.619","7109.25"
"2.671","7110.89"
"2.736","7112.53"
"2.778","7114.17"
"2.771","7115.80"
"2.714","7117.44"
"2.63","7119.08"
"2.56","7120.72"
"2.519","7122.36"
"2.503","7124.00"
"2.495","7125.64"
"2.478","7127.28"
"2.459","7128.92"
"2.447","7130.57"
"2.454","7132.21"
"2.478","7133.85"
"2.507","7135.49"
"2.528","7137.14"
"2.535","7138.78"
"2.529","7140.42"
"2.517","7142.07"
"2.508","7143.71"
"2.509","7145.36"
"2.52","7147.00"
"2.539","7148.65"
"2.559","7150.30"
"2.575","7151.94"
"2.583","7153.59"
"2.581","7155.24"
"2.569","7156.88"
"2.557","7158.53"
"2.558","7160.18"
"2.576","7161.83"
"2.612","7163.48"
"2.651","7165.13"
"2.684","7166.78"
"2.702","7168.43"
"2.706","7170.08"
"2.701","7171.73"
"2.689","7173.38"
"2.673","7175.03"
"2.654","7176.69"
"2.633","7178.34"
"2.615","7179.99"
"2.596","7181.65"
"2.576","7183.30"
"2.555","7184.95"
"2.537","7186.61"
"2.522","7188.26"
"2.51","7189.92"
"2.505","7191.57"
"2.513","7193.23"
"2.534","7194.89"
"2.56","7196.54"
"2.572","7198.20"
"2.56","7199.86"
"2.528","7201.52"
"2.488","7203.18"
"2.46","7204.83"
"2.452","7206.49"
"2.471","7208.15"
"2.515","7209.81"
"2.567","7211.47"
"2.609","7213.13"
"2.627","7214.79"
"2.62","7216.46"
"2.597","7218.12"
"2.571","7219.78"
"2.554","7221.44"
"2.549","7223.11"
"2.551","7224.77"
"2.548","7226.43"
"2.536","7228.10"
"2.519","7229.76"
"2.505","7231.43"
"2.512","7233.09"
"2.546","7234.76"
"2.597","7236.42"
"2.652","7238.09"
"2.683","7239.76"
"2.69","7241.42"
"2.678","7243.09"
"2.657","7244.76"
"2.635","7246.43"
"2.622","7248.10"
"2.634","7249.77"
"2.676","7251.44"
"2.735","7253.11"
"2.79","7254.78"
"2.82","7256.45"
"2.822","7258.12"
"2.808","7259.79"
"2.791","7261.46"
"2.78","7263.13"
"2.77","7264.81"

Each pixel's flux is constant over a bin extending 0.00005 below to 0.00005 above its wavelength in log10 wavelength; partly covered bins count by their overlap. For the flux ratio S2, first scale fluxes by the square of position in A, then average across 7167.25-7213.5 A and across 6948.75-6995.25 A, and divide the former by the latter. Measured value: 1.0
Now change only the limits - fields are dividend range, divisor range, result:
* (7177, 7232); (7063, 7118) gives 1.00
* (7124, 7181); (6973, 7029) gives 0.98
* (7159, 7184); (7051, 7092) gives 1.01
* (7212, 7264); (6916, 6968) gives 1.05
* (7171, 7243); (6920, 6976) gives 1.03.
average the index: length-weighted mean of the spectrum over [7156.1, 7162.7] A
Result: 2.56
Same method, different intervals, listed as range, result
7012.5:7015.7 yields 2.71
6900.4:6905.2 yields 2.8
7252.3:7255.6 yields 2.76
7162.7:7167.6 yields 2.65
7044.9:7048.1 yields 2.74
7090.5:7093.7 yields 2.57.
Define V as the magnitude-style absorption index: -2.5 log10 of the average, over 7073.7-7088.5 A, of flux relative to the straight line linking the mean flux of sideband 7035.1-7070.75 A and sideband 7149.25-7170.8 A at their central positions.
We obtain 0.07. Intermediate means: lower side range 2.76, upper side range 2.61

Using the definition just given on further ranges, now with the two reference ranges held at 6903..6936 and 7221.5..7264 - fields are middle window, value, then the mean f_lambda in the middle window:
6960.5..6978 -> 0.052 mag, 2.63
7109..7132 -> 0.044 mag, 2.59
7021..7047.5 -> 0.014 mag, 2.7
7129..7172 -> 0.052 mag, 2.56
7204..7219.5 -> 0.048 mag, 2.55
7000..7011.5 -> 0.013 mag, 2.71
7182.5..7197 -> 0.057 mag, 2.53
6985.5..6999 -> -0.023 mag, 2.81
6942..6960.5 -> 0.026 mag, 2.7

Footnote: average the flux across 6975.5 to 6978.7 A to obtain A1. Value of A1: 2.51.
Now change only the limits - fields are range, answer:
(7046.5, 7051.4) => 2.77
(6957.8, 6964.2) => 2.78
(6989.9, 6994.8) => 2.83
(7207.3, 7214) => 2.54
